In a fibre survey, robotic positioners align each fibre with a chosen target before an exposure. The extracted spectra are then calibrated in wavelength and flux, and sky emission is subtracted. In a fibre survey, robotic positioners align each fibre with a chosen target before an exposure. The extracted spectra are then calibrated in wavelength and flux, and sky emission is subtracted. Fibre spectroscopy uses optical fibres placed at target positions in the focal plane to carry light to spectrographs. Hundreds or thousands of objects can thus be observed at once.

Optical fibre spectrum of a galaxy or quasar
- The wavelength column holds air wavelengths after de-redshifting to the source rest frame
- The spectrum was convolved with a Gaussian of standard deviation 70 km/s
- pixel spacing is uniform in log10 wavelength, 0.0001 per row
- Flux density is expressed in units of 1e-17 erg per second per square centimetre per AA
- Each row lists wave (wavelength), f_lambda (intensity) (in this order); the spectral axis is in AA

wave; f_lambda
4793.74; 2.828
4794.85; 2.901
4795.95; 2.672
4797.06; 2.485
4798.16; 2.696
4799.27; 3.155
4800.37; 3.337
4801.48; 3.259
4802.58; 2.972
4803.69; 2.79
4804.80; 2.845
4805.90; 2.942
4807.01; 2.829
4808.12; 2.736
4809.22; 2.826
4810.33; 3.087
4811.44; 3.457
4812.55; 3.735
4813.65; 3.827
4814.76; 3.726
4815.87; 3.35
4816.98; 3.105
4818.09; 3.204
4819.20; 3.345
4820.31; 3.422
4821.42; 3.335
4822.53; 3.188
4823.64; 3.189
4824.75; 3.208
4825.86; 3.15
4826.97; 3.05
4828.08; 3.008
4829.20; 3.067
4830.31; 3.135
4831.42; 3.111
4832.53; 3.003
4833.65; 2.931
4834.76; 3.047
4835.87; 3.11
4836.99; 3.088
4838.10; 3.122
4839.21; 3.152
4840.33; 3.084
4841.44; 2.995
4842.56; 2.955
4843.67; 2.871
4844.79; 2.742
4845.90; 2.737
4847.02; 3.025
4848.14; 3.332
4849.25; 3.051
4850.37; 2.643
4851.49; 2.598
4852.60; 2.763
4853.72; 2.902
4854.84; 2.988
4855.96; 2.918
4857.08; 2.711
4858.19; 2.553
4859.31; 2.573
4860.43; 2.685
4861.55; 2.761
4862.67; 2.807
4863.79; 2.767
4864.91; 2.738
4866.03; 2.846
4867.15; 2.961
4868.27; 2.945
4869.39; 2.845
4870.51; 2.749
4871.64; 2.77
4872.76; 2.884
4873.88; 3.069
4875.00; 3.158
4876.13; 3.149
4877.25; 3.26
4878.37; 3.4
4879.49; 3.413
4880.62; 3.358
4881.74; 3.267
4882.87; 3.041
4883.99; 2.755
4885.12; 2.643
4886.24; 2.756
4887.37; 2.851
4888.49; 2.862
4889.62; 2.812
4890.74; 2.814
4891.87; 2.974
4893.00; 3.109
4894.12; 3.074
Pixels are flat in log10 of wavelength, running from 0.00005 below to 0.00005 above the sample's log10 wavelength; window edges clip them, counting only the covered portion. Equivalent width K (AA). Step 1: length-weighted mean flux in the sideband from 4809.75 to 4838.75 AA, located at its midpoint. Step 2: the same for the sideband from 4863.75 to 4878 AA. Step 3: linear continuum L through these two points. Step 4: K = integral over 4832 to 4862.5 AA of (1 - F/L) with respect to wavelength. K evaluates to 1.9 AA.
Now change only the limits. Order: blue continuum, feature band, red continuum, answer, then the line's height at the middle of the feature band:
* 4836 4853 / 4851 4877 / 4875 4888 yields 1.57 AA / 3.02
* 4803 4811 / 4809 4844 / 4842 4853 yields -3.84 AA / 2.87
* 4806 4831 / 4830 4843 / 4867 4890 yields 0.38 AA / 3.15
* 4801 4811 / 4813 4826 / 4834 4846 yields -1.72 AA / 2.96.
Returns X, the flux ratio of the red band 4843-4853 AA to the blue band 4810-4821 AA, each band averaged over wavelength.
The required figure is 0.8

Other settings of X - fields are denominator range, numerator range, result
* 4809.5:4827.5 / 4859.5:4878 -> 0.87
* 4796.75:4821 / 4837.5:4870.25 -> 0.91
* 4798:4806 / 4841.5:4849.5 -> 0.98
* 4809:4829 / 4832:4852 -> 0.90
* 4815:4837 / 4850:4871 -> 0.88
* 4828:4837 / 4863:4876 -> 0.95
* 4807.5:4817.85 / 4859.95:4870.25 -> 0.85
